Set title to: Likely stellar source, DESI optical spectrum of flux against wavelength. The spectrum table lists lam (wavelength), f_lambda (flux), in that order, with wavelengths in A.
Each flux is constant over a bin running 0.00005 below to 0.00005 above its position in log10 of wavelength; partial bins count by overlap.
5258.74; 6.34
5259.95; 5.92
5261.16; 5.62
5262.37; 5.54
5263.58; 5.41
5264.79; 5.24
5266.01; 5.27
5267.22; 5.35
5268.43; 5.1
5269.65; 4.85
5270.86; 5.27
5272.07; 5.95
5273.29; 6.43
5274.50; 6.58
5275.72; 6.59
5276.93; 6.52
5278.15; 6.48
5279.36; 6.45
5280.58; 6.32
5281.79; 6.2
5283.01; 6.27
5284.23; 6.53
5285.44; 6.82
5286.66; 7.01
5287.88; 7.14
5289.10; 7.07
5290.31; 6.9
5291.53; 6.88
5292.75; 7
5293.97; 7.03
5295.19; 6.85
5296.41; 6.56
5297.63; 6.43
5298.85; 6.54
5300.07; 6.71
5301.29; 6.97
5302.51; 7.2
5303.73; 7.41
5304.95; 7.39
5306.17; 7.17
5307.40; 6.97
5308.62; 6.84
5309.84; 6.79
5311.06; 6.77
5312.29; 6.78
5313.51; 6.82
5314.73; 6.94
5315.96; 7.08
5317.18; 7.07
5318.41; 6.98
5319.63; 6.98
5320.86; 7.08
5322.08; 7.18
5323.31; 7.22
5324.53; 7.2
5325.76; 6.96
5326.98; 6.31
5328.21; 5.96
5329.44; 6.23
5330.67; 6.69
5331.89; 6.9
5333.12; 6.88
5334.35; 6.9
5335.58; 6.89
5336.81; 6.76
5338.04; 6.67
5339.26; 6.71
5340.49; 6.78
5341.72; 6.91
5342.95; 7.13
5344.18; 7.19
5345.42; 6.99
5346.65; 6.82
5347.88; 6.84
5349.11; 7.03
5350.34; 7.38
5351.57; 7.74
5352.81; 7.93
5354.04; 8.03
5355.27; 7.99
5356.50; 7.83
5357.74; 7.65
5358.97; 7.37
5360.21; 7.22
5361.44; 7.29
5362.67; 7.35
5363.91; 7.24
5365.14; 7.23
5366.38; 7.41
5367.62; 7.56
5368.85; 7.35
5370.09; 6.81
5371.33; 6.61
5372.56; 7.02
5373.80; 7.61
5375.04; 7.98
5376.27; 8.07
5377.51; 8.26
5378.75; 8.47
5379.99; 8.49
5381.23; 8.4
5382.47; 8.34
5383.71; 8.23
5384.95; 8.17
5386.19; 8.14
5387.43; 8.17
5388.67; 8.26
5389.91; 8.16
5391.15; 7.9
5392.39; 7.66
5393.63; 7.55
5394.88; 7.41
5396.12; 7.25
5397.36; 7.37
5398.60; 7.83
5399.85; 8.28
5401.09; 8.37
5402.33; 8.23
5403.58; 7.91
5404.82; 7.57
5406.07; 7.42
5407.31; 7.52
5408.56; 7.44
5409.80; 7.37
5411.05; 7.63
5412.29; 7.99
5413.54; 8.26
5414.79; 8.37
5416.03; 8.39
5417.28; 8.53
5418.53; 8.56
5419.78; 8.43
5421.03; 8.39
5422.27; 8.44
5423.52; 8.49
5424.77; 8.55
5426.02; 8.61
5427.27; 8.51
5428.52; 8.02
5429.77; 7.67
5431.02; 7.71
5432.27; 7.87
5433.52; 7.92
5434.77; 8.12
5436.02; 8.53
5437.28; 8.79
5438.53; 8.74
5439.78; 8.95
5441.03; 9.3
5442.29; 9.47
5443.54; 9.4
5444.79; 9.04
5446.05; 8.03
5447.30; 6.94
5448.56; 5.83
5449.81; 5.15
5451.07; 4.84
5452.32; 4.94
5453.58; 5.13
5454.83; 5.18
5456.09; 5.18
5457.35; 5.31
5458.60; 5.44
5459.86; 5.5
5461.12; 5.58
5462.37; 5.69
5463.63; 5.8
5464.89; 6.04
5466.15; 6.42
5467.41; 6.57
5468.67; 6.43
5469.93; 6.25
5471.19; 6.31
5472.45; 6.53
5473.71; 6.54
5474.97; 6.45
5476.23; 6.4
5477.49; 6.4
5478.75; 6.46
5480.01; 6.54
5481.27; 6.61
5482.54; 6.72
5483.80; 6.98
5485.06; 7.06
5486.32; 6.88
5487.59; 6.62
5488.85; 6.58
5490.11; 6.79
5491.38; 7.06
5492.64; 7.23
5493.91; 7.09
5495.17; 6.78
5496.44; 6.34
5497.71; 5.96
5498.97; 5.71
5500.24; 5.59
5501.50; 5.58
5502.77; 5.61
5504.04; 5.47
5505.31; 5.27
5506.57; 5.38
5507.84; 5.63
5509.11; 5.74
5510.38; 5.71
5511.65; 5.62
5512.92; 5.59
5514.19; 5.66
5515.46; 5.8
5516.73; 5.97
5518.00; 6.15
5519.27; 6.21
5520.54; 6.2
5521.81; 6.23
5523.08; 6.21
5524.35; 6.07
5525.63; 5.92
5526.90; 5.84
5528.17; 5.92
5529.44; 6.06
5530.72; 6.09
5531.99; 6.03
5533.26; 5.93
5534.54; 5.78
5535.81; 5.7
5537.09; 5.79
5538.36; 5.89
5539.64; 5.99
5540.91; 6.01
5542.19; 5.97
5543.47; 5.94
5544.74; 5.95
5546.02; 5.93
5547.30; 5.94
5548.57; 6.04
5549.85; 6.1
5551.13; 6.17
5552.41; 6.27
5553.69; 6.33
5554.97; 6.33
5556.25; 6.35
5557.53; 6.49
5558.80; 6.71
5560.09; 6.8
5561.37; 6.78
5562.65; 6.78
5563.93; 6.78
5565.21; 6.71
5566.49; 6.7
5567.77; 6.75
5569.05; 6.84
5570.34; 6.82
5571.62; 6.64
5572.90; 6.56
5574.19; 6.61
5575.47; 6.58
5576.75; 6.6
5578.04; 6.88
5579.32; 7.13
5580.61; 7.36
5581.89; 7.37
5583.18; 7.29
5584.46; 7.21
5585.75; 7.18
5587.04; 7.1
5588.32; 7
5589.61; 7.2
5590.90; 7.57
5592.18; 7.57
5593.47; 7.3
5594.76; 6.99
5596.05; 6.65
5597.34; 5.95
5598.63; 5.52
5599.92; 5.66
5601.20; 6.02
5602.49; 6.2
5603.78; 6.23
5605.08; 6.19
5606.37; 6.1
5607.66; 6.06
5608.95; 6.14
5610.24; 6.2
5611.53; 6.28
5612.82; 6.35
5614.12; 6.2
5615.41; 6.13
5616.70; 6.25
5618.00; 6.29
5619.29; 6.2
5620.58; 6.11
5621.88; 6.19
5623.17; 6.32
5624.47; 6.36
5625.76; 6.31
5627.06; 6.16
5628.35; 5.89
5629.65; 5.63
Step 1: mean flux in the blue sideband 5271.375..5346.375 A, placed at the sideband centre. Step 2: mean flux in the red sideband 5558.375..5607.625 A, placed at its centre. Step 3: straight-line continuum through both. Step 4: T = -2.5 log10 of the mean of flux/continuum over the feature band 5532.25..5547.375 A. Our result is 0.145 mag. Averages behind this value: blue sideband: 6.8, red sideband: 6.74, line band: 5.9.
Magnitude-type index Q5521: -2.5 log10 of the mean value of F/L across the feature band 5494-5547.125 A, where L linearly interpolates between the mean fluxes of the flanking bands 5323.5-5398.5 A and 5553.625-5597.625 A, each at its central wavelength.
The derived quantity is 0.19 mag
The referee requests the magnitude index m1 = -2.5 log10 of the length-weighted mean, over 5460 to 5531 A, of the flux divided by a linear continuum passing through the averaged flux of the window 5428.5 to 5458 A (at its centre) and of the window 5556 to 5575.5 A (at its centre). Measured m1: 0.14 mag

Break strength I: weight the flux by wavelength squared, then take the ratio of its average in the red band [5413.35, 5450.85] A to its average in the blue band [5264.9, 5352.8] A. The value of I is 1.28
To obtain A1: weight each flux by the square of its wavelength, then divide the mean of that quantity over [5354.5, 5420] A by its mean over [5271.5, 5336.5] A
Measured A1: 1.2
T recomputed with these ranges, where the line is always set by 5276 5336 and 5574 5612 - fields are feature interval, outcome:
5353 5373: -0.09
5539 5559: 0.09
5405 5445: -0.22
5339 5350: -0.02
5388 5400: -0.15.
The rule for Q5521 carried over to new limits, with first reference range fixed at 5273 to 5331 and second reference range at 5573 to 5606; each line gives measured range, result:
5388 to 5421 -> -0.167 mag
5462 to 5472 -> 0.097 mag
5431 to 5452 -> -0.163 mag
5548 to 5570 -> 0.039 mag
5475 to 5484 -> 0.035 mag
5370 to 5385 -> -0.165 mag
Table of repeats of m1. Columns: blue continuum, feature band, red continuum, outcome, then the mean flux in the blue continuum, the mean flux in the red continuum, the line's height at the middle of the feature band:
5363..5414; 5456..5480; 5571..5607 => 0.20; 7.77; 6.74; 7.36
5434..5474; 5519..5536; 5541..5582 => 0.10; 6.75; 6.52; 6.59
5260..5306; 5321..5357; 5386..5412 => 0.00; 6.38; 7.78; 7.06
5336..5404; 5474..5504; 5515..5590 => 0.06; 7.59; 6.41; 6.82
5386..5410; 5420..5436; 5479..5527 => -0.12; 7.79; 6.17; 7.33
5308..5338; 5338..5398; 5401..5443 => -0.01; 6.84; 8.24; 7.48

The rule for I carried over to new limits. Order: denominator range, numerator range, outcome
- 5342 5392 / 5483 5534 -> 0.84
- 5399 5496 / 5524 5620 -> 0.93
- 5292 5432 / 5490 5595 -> 0.91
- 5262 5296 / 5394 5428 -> 1.35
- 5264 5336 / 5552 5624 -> 1.10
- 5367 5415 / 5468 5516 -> 0.83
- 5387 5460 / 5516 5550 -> 0.81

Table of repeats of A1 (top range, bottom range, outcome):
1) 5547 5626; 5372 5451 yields 0.87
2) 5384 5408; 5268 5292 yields 1.29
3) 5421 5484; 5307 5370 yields 1.03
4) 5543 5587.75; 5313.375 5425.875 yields 0.94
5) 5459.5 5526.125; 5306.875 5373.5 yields 0.93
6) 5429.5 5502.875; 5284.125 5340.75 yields 1.03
